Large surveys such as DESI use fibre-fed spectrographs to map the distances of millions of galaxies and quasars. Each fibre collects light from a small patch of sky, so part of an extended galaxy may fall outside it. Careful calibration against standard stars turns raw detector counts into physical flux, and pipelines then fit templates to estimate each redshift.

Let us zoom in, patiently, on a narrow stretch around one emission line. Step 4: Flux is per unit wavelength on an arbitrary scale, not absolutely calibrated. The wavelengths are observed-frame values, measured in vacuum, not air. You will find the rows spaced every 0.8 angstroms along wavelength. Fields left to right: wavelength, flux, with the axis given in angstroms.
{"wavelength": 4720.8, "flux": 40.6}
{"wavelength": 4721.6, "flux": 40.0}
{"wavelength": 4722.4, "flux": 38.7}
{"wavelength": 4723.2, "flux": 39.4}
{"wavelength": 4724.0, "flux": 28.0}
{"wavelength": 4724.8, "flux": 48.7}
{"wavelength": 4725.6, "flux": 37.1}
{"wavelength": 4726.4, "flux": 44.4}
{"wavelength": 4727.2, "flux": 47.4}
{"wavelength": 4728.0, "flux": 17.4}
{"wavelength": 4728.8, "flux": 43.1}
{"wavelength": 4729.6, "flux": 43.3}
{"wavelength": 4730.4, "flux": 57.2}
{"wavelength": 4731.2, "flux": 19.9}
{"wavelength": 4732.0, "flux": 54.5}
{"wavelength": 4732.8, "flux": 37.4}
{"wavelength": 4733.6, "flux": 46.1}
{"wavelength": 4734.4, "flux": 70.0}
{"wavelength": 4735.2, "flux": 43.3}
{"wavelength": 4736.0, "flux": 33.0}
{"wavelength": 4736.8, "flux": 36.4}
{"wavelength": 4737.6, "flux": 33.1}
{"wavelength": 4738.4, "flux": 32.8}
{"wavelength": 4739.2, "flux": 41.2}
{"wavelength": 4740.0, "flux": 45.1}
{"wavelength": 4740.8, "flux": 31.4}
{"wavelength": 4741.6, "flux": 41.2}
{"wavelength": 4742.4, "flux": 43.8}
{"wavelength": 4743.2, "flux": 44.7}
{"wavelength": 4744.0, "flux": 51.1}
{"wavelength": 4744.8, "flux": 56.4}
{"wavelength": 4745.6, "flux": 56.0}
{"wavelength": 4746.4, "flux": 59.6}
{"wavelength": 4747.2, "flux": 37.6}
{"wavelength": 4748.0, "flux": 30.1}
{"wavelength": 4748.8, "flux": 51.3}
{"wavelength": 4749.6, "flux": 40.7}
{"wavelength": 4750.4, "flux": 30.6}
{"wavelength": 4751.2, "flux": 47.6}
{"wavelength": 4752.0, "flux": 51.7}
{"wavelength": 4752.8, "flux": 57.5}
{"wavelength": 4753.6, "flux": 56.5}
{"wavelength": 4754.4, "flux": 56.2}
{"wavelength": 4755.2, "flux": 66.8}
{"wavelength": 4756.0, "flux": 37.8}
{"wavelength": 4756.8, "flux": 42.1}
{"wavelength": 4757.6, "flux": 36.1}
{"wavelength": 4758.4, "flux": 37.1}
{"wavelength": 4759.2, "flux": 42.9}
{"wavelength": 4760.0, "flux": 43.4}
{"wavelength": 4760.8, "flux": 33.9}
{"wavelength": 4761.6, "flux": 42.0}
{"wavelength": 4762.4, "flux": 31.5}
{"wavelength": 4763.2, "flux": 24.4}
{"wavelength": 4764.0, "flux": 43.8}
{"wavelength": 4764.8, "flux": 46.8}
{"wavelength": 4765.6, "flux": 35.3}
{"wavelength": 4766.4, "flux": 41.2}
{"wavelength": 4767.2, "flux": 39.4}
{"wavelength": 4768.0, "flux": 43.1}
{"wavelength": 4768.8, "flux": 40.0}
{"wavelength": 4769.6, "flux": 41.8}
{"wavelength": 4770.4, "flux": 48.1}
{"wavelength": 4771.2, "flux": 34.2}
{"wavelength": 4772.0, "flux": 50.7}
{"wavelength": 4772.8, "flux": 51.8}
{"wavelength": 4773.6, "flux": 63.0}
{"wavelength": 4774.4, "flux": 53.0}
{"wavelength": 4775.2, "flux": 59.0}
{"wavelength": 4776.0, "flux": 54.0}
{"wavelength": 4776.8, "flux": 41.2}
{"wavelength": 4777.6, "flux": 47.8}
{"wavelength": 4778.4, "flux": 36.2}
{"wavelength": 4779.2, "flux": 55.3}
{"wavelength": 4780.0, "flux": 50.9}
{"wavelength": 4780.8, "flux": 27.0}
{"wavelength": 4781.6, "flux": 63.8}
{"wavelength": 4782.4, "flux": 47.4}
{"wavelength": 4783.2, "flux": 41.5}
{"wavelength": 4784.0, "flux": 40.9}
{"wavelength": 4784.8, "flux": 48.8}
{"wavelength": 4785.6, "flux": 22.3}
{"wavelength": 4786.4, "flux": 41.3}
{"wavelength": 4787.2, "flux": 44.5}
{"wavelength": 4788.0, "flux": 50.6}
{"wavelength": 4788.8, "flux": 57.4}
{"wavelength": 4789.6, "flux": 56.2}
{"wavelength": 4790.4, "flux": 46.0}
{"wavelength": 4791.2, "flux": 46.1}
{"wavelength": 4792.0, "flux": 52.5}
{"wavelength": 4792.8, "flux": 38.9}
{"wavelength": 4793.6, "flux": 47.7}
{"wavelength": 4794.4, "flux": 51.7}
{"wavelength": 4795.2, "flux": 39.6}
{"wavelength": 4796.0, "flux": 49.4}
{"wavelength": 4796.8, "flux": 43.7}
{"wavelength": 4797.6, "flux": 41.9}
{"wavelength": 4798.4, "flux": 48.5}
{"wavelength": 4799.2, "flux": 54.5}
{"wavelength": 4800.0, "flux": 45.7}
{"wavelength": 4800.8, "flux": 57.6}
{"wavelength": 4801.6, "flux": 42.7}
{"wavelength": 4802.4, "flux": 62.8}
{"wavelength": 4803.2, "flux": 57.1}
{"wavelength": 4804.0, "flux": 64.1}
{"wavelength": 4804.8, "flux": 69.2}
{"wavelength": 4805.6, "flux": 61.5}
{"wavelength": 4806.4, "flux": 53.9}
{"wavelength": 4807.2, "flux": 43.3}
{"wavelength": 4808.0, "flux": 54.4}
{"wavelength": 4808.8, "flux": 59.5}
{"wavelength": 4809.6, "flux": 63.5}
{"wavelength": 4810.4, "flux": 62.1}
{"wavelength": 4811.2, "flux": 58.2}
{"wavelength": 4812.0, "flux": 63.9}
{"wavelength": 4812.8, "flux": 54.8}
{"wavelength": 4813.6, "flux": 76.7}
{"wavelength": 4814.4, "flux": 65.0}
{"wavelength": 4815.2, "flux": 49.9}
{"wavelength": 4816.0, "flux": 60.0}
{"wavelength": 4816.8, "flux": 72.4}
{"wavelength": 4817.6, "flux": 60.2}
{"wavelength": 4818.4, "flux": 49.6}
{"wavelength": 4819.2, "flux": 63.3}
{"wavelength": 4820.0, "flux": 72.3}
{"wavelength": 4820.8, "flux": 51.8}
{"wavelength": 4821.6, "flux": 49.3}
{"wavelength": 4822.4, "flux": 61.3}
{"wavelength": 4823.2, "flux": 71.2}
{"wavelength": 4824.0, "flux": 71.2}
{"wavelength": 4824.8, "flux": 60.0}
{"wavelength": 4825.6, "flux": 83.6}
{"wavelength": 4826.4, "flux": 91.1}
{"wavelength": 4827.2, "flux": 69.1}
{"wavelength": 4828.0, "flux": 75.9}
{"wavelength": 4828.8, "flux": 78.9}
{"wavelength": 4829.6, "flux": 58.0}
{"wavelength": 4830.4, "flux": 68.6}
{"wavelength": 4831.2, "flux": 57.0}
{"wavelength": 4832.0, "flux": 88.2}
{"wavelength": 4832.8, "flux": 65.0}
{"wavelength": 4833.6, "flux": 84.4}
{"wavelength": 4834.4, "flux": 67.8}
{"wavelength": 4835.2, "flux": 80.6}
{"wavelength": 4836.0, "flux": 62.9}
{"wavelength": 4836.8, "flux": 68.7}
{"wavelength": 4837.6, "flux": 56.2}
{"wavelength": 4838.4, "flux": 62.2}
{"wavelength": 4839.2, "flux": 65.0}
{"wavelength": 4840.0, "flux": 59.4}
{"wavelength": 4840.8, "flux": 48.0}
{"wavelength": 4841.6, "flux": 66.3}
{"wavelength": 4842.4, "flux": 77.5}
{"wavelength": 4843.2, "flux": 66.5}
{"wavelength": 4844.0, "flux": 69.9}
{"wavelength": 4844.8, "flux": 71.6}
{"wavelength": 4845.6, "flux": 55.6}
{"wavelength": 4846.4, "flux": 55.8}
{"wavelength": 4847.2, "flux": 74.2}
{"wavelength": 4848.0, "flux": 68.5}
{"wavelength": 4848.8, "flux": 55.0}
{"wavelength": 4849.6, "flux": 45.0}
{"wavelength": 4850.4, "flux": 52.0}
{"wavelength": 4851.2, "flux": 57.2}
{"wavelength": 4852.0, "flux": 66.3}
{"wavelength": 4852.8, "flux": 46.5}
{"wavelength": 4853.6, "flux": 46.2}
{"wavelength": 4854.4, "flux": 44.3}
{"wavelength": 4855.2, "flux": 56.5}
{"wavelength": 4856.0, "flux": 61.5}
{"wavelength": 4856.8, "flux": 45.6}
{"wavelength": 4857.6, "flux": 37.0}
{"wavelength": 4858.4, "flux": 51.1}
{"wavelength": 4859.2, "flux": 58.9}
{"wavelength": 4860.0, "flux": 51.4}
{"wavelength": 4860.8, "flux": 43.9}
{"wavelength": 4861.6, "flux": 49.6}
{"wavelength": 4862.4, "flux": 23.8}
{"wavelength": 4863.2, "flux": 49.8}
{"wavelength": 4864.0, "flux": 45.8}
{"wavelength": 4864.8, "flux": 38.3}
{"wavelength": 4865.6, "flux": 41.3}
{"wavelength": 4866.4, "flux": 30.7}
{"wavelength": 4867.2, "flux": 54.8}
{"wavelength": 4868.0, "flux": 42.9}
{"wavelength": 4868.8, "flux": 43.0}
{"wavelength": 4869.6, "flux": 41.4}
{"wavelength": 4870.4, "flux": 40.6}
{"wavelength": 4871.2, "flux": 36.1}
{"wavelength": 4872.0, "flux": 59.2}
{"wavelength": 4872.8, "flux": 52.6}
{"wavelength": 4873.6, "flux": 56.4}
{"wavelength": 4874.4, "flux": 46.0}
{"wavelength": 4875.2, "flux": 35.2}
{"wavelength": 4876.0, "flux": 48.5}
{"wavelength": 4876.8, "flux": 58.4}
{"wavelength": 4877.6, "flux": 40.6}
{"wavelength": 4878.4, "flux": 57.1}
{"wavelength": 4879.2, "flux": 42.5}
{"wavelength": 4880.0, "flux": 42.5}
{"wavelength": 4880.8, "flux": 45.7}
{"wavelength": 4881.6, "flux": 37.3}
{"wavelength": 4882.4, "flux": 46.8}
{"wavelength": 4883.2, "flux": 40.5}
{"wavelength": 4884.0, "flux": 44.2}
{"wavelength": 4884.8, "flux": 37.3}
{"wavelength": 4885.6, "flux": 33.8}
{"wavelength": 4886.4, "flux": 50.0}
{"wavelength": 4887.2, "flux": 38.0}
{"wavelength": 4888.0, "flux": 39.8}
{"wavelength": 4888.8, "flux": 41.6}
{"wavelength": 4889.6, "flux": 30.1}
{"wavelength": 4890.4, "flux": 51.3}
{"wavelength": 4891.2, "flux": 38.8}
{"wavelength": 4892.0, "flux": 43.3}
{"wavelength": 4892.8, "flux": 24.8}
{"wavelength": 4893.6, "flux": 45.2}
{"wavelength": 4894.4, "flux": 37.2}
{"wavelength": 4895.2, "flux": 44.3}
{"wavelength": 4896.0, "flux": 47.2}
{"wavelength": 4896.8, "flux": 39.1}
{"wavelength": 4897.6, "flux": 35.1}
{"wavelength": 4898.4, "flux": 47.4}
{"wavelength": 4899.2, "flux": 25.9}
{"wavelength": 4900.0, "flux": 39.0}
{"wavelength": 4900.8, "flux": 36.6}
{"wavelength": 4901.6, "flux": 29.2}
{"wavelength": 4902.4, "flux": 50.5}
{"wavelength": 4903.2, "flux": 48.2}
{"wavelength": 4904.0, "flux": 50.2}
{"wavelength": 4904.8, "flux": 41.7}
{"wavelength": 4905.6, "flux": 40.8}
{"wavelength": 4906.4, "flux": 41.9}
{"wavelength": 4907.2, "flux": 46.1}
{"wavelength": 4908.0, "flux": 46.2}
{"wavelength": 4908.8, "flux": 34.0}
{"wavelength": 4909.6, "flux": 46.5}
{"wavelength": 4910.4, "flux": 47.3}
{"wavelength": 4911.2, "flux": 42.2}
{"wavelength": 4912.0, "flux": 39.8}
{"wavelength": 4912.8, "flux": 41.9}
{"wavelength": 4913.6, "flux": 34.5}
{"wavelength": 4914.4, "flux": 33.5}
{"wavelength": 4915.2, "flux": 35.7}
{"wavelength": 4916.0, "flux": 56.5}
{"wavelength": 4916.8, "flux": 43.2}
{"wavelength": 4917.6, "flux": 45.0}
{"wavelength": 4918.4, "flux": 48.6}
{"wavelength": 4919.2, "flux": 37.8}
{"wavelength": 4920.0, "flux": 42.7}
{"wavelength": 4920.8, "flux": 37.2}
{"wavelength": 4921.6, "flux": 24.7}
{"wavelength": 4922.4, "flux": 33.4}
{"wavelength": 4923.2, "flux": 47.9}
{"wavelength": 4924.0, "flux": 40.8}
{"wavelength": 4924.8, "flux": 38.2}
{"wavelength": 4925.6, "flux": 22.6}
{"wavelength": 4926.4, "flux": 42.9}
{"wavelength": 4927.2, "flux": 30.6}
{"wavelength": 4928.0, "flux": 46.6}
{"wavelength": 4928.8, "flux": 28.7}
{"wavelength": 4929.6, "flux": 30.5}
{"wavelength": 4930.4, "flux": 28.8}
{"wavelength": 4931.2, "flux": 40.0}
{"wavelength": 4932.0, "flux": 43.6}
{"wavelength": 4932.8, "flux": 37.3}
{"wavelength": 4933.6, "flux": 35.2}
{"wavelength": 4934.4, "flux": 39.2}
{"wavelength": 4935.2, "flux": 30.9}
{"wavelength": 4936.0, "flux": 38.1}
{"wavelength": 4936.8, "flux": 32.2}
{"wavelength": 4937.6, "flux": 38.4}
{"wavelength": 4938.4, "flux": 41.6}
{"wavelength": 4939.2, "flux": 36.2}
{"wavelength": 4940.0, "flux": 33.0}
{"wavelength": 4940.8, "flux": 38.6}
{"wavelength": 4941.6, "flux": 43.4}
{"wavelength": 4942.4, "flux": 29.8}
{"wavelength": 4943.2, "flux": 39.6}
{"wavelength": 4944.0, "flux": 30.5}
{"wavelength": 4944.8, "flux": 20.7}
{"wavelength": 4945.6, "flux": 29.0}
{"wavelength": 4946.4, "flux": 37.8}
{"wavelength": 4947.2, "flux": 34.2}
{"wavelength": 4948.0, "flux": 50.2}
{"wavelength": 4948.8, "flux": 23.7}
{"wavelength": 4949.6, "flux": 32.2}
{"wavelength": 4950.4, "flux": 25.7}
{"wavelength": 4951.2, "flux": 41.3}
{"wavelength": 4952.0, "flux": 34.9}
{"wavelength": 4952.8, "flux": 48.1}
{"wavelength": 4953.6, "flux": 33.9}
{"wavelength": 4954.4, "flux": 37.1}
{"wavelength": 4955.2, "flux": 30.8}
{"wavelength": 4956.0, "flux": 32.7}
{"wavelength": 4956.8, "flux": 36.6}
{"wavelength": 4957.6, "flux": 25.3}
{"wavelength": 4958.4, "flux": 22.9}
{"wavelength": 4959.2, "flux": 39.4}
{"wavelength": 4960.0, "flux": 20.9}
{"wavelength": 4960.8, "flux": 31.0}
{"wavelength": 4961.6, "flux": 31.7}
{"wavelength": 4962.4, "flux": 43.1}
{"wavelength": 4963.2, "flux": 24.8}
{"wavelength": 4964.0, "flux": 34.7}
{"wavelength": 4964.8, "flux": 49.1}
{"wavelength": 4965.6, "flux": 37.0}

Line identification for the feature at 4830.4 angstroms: Mg II 2798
